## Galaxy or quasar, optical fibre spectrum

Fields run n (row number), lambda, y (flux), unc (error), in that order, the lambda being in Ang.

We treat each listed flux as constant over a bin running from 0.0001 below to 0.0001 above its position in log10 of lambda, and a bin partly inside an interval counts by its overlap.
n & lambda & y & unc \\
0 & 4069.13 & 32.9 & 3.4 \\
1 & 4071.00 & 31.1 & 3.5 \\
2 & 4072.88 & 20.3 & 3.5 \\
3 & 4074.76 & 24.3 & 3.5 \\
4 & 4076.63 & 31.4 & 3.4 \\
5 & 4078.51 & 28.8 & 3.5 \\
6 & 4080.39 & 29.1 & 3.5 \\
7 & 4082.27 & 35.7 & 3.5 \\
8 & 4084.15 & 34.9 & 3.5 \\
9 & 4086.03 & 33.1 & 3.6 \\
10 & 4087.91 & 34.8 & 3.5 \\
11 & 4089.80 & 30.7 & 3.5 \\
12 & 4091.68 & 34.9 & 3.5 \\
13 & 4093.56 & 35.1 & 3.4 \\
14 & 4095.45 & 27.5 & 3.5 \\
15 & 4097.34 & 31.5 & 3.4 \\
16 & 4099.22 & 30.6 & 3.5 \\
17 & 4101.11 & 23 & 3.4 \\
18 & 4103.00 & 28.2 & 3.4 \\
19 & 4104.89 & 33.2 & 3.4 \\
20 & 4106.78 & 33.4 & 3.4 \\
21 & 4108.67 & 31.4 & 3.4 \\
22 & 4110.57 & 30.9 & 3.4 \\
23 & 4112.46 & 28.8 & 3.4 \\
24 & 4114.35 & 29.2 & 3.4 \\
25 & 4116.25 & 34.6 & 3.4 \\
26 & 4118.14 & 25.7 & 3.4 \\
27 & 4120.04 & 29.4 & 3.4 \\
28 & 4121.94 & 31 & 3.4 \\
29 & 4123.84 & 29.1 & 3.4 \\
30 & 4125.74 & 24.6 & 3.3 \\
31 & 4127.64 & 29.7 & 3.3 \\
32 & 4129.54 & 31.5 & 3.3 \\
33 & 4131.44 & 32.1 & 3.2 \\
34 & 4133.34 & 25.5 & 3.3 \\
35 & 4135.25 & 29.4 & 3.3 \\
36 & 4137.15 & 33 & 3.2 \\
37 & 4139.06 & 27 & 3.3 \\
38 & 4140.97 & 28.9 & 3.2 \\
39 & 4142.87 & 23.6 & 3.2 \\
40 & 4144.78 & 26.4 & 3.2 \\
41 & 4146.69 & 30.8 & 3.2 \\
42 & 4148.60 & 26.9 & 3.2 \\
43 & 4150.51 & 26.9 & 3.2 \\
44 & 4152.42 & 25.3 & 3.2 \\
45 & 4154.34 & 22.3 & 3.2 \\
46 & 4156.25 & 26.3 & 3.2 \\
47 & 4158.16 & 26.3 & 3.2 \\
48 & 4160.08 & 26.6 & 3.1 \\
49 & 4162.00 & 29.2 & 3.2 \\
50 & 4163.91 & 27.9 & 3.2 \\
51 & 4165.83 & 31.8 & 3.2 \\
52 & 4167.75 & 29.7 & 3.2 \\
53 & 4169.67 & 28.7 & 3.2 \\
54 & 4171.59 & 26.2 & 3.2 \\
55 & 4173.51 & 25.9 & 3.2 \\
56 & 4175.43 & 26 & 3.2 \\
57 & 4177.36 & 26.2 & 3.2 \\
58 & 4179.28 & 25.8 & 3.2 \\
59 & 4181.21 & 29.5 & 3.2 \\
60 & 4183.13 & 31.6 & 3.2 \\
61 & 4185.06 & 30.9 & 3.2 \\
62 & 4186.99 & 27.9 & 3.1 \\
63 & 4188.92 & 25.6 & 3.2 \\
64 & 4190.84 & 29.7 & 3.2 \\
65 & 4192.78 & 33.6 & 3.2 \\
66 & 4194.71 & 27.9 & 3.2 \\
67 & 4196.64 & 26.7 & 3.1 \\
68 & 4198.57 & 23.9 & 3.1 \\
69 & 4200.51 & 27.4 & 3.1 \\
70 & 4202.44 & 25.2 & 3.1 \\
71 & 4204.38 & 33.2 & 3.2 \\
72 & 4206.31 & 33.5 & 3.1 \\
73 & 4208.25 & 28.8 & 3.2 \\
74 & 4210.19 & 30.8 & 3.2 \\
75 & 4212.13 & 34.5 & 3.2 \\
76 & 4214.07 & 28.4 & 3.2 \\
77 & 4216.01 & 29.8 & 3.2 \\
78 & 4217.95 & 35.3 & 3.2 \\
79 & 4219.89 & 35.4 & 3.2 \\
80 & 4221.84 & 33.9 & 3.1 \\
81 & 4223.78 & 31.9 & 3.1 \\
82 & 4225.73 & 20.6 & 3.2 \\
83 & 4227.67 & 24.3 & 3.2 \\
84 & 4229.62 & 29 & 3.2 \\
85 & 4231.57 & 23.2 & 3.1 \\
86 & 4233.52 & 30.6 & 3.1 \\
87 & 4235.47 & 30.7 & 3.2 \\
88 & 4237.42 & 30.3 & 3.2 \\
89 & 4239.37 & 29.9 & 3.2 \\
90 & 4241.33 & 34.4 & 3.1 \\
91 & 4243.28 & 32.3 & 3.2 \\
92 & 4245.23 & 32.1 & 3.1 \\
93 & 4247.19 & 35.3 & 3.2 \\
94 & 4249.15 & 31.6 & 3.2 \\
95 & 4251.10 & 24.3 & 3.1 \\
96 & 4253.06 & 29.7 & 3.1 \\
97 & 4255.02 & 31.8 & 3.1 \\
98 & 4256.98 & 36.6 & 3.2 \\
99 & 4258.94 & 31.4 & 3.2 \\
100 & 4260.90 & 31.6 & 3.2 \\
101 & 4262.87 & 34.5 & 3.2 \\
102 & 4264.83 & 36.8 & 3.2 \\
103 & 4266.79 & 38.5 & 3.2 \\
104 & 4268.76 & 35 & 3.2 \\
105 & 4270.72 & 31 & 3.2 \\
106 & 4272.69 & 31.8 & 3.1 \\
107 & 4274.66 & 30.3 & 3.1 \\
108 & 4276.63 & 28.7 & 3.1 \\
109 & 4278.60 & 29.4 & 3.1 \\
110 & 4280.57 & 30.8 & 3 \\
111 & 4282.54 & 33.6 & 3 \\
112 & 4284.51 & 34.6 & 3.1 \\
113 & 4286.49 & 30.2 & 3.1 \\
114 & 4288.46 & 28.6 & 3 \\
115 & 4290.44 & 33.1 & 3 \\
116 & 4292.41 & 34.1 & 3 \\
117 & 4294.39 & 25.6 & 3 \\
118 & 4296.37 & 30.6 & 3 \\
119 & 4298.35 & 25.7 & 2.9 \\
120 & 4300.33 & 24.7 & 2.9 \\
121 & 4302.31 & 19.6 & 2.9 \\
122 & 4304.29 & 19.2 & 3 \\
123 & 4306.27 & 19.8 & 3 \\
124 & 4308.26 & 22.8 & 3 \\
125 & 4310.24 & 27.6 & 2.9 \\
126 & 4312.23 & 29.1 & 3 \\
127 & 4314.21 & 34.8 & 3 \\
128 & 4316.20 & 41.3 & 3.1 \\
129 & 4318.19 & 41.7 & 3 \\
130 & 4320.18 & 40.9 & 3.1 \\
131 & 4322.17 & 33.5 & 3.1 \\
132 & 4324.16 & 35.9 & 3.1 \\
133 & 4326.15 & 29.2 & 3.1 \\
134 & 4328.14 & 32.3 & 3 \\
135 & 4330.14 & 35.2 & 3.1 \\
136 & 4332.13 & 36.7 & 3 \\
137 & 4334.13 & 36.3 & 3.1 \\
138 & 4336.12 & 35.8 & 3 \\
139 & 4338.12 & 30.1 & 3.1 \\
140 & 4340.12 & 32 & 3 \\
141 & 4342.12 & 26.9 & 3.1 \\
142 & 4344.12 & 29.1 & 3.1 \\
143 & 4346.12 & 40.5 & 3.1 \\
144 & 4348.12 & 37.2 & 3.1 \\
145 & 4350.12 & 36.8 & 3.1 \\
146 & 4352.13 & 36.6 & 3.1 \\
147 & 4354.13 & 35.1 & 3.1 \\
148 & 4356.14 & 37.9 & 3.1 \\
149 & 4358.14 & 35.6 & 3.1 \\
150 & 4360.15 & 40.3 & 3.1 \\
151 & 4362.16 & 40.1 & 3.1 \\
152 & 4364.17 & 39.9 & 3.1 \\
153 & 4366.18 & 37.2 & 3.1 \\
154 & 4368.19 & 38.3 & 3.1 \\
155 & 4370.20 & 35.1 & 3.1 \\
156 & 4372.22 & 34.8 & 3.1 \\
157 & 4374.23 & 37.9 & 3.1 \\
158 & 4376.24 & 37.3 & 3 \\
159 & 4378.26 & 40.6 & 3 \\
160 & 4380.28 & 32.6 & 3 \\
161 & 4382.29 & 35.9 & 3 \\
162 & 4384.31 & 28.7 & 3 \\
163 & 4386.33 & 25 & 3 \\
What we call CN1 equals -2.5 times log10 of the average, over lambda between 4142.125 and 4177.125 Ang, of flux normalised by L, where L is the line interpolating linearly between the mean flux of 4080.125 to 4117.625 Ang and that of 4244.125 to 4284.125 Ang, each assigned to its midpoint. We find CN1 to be 0.176 mag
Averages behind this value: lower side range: 31.5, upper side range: 32.3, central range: 27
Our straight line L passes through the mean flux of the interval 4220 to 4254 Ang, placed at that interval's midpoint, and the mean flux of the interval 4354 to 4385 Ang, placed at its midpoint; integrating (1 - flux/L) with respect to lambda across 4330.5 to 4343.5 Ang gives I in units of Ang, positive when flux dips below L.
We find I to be 0.8 Ang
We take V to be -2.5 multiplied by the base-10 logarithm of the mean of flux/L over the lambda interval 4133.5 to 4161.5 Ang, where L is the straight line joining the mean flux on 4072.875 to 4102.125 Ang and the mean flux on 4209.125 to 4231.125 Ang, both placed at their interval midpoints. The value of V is 0.127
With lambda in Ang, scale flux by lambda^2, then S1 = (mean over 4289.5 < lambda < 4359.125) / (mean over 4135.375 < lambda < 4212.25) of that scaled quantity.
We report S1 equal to 1.2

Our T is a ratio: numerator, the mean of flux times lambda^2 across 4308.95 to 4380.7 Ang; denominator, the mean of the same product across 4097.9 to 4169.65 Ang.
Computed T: 1.4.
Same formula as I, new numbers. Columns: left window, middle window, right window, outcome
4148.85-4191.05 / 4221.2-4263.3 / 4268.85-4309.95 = -3.55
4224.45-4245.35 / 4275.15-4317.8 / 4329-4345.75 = 3.22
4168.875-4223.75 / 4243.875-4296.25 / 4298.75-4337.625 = -2.38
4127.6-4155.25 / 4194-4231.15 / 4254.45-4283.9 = 1.48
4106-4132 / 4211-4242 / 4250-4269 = 2.08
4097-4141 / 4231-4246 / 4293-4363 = 0.32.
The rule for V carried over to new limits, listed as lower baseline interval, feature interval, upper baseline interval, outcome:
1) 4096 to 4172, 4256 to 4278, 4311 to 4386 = -0.01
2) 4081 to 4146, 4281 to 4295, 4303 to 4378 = 0.06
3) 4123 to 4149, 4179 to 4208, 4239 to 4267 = 0.06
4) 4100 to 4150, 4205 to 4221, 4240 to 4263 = -0.03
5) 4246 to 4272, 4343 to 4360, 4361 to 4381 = 0.01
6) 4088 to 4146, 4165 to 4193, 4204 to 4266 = 0.07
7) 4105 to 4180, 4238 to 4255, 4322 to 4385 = 0.02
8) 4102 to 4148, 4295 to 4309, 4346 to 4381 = 0.45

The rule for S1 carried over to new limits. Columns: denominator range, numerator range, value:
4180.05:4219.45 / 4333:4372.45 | 1.29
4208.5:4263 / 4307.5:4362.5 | 1.18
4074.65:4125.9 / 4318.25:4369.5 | 1.30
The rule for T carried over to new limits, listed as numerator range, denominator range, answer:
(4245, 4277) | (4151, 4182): 1.25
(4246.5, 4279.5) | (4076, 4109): 1.11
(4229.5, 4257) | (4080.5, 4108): 1.03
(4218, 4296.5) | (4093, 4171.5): 1.15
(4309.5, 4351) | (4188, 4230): 1.23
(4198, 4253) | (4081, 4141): 1.04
